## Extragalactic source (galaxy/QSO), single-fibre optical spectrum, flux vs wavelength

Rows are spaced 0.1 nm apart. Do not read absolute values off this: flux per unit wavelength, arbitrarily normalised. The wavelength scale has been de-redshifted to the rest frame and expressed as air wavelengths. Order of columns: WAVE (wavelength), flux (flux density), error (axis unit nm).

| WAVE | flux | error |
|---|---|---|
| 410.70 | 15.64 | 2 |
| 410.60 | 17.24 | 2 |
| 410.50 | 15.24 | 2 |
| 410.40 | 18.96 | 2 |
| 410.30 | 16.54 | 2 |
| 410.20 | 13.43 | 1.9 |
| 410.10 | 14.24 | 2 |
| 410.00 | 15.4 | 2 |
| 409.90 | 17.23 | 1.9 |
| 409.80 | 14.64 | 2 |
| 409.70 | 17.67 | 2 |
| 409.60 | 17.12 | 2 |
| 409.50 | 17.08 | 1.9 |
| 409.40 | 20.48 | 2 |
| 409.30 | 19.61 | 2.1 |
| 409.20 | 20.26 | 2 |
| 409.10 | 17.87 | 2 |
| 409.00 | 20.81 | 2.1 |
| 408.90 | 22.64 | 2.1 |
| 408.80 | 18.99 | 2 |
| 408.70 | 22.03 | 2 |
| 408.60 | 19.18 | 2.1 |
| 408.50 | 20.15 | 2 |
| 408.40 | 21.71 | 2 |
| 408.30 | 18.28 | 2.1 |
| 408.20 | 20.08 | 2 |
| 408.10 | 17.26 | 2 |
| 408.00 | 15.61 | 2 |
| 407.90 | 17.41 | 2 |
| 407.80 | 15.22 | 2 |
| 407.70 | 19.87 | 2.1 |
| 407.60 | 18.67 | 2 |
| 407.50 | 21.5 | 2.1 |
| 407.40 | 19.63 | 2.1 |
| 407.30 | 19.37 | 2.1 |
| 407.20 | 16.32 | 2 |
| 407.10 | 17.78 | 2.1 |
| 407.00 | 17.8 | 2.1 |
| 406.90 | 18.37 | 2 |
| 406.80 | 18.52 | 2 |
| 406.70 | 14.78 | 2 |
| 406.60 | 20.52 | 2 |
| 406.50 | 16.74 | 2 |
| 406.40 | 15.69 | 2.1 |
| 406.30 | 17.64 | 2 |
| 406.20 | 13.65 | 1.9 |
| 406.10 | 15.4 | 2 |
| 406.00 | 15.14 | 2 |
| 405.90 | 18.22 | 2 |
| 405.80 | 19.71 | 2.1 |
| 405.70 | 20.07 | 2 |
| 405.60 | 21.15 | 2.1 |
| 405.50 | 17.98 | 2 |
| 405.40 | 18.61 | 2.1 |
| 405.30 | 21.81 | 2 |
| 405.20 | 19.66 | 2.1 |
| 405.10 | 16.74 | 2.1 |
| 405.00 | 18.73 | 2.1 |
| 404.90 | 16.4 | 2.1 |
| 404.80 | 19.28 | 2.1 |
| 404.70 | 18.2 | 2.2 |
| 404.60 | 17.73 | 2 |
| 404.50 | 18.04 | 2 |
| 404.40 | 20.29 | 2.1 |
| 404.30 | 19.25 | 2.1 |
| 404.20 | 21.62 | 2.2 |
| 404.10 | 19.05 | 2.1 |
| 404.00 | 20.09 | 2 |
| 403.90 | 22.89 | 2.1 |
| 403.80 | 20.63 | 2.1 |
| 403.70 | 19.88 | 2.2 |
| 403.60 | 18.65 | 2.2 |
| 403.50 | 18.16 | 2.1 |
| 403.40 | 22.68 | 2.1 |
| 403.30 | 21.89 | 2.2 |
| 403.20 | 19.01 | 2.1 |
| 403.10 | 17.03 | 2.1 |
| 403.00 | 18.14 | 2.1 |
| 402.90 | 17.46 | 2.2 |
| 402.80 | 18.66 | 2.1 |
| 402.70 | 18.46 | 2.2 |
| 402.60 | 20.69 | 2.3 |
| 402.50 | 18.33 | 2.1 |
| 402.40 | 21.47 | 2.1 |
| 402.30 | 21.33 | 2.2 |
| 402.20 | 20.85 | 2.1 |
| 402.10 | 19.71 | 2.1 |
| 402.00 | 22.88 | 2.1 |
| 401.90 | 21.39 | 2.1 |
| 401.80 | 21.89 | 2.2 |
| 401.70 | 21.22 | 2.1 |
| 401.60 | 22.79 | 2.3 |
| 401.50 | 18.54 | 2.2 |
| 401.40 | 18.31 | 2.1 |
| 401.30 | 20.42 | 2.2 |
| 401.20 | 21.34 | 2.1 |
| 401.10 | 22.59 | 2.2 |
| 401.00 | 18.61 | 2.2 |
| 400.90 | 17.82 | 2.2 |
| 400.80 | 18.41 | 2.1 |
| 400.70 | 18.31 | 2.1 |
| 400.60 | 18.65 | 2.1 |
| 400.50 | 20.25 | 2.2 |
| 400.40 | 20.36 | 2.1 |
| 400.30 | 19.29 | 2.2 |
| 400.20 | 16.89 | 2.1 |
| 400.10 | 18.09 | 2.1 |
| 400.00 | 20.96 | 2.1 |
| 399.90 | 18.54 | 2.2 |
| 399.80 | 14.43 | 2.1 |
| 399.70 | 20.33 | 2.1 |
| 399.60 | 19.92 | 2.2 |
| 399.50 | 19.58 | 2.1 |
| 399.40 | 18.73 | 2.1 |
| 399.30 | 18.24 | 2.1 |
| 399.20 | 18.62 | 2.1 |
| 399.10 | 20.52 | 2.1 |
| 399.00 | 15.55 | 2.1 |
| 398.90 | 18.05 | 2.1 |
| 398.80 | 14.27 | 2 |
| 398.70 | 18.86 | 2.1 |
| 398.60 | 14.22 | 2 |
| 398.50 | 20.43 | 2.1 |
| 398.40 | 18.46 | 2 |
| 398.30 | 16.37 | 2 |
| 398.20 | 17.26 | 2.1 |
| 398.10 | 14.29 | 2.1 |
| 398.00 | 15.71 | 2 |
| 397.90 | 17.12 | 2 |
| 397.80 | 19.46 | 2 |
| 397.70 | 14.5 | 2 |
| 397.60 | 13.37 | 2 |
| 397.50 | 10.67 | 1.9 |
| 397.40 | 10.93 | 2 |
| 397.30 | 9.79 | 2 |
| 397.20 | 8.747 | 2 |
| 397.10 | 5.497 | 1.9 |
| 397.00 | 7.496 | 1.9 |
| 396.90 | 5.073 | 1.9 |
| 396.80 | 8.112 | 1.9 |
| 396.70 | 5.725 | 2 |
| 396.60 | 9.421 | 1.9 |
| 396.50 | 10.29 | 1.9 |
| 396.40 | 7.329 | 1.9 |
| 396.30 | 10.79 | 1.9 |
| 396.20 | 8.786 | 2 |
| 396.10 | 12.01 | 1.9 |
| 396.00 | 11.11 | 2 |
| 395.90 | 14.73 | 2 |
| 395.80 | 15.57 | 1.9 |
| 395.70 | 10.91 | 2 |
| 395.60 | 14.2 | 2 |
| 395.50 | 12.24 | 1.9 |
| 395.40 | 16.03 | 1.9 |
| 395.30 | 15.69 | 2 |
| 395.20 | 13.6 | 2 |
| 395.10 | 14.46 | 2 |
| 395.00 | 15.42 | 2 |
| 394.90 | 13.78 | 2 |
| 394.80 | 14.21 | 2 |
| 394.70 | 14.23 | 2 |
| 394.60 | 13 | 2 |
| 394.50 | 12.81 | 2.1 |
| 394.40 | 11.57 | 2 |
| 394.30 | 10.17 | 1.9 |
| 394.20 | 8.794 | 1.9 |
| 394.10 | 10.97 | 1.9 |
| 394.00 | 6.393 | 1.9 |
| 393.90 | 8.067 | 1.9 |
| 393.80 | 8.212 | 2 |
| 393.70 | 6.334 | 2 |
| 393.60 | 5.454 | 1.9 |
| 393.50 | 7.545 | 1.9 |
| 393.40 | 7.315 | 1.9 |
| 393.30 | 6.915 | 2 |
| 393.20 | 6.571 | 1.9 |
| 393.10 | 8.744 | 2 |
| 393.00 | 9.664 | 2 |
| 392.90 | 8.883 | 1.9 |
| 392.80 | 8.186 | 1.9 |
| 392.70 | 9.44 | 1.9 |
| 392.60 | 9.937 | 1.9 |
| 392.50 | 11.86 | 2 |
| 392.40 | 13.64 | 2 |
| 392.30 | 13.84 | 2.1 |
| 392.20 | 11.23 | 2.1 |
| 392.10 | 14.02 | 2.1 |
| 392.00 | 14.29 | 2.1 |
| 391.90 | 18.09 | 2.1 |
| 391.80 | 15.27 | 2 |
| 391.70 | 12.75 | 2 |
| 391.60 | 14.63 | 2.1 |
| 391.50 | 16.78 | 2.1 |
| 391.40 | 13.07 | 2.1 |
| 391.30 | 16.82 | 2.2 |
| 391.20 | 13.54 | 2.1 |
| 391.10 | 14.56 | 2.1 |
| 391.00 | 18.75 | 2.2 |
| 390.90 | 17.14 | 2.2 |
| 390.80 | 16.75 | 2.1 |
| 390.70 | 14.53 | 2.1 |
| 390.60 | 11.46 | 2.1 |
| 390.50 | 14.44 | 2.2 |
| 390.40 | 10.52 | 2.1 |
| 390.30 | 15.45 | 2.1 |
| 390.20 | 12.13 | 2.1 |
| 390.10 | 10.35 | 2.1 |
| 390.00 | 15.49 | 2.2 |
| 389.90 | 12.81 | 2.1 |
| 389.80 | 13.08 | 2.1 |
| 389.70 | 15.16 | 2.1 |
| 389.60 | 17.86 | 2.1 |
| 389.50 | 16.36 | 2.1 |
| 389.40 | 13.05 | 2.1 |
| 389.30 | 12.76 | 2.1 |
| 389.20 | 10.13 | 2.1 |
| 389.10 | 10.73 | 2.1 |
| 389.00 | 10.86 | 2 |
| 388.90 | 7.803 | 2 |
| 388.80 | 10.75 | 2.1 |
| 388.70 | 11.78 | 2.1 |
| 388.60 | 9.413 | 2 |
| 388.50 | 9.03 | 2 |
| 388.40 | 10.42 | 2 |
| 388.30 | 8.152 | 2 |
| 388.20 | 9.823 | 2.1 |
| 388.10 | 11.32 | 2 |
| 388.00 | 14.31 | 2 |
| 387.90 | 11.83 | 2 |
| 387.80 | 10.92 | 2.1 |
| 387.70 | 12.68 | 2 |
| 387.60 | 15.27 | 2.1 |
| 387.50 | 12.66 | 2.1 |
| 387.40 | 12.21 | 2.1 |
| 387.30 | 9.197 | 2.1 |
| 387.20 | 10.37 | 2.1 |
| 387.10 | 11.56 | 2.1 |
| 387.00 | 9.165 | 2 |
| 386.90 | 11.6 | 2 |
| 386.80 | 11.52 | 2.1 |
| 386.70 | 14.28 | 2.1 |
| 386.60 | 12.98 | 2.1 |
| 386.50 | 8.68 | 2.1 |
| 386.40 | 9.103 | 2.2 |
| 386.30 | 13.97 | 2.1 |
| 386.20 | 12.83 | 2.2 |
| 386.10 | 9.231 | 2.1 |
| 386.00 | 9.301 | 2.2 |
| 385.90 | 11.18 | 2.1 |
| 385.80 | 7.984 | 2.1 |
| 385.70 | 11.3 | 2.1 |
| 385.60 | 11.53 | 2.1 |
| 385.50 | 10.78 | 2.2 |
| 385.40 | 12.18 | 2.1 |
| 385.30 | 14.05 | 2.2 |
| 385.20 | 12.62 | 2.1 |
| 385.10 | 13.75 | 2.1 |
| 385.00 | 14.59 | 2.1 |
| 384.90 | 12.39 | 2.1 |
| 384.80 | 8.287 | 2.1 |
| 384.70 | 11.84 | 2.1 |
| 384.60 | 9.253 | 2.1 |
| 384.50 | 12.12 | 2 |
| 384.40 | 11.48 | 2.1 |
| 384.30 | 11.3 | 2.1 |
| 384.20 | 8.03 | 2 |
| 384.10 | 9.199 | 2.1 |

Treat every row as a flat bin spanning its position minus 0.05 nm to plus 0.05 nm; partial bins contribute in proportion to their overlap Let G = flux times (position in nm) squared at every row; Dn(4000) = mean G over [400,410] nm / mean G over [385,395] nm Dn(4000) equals 1.7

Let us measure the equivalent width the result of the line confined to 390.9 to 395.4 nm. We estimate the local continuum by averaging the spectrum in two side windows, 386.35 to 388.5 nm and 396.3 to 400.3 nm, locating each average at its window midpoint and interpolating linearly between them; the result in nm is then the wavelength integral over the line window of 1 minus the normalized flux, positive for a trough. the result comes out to 0.383 nm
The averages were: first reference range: 11.3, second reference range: 14.7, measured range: 11.9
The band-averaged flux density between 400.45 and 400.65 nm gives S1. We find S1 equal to 19.5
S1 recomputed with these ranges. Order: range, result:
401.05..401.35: 21.5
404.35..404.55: 19.2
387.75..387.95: 11.4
